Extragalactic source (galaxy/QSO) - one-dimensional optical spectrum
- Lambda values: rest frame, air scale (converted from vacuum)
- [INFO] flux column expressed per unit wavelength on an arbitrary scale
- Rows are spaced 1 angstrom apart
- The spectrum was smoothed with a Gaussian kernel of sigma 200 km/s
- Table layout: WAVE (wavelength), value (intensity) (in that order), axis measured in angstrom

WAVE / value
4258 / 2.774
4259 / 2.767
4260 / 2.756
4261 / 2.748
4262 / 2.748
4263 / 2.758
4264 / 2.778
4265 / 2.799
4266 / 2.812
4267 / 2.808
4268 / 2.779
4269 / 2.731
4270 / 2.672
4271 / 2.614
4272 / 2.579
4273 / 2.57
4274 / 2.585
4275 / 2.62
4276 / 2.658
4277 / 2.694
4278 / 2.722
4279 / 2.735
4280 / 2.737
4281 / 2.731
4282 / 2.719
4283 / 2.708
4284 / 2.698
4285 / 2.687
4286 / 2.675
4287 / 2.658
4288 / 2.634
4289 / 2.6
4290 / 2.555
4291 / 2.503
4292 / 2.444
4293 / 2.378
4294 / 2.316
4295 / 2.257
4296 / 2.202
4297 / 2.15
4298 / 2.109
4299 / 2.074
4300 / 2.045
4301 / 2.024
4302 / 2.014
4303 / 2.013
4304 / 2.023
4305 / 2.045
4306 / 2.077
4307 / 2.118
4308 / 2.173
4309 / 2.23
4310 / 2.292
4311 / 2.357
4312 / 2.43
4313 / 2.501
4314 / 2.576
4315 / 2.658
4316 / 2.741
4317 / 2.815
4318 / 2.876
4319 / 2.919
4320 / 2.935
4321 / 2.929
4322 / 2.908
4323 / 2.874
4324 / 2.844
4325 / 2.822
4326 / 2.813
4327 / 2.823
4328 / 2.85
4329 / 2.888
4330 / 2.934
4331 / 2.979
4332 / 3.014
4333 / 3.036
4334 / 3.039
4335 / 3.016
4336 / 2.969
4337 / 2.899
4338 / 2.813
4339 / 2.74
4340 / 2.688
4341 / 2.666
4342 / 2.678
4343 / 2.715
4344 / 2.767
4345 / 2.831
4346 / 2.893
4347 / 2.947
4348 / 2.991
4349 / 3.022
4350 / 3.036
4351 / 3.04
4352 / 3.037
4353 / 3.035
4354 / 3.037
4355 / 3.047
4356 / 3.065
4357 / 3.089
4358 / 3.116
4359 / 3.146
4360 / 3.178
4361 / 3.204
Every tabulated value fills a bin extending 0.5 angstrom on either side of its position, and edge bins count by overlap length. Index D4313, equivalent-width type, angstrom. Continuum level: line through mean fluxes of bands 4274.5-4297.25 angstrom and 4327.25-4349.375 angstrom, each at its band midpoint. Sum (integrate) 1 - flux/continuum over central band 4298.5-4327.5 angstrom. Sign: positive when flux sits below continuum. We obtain 2.7 angstrom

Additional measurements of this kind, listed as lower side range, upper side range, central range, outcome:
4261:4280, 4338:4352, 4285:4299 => 1.67 angstrom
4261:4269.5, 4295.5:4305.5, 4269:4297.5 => -1.97 angstrom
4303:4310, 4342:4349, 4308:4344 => -4.22 angstrom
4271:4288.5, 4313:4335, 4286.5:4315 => 4.91 angstrom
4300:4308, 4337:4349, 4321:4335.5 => -2.28 angstrom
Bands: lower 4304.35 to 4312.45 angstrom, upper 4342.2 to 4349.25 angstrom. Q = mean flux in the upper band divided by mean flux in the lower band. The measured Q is 1.3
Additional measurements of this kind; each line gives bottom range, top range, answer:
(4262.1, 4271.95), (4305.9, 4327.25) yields 0.96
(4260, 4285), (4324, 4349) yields 1.06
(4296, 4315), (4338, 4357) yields 1.32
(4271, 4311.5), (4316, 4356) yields 1.20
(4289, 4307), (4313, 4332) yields 1.29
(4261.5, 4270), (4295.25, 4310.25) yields 0.76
